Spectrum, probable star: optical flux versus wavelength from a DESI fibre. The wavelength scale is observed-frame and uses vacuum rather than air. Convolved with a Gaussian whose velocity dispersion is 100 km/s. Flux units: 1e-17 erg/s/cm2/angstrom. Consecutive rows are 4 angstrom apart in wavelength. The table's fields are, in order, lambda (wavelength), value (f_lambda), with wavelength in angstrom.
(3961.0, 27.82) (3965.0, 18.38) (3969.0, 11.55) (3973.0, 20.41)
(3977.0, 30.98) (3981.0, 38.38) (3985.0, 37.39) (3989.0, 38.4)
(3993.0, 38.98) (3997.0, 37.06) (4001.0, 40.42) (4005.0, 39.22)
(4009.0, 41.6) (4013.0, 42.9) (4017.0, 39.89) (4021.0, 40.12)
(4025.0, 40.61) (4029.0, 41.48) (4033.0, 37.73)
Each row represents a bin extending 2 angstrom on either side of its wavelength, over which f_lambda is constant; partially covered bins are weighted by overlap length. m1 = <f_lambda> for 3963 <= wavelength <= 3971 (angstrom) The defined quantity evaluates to 15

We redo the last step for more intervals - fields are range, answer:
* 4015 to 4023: 40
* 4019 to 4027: 40.4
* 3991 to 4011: 39.5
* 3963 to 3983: 23.9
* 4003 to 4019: 40.9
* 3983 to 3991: 37.9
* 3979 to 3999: 38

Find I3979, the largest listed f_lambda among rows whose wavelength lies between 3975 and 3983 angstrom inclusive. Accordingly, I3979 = 38.38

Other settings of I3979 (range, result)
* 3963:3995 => 38.98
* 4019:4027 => 40.61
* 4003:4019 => 42.9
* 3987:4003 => 40.42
